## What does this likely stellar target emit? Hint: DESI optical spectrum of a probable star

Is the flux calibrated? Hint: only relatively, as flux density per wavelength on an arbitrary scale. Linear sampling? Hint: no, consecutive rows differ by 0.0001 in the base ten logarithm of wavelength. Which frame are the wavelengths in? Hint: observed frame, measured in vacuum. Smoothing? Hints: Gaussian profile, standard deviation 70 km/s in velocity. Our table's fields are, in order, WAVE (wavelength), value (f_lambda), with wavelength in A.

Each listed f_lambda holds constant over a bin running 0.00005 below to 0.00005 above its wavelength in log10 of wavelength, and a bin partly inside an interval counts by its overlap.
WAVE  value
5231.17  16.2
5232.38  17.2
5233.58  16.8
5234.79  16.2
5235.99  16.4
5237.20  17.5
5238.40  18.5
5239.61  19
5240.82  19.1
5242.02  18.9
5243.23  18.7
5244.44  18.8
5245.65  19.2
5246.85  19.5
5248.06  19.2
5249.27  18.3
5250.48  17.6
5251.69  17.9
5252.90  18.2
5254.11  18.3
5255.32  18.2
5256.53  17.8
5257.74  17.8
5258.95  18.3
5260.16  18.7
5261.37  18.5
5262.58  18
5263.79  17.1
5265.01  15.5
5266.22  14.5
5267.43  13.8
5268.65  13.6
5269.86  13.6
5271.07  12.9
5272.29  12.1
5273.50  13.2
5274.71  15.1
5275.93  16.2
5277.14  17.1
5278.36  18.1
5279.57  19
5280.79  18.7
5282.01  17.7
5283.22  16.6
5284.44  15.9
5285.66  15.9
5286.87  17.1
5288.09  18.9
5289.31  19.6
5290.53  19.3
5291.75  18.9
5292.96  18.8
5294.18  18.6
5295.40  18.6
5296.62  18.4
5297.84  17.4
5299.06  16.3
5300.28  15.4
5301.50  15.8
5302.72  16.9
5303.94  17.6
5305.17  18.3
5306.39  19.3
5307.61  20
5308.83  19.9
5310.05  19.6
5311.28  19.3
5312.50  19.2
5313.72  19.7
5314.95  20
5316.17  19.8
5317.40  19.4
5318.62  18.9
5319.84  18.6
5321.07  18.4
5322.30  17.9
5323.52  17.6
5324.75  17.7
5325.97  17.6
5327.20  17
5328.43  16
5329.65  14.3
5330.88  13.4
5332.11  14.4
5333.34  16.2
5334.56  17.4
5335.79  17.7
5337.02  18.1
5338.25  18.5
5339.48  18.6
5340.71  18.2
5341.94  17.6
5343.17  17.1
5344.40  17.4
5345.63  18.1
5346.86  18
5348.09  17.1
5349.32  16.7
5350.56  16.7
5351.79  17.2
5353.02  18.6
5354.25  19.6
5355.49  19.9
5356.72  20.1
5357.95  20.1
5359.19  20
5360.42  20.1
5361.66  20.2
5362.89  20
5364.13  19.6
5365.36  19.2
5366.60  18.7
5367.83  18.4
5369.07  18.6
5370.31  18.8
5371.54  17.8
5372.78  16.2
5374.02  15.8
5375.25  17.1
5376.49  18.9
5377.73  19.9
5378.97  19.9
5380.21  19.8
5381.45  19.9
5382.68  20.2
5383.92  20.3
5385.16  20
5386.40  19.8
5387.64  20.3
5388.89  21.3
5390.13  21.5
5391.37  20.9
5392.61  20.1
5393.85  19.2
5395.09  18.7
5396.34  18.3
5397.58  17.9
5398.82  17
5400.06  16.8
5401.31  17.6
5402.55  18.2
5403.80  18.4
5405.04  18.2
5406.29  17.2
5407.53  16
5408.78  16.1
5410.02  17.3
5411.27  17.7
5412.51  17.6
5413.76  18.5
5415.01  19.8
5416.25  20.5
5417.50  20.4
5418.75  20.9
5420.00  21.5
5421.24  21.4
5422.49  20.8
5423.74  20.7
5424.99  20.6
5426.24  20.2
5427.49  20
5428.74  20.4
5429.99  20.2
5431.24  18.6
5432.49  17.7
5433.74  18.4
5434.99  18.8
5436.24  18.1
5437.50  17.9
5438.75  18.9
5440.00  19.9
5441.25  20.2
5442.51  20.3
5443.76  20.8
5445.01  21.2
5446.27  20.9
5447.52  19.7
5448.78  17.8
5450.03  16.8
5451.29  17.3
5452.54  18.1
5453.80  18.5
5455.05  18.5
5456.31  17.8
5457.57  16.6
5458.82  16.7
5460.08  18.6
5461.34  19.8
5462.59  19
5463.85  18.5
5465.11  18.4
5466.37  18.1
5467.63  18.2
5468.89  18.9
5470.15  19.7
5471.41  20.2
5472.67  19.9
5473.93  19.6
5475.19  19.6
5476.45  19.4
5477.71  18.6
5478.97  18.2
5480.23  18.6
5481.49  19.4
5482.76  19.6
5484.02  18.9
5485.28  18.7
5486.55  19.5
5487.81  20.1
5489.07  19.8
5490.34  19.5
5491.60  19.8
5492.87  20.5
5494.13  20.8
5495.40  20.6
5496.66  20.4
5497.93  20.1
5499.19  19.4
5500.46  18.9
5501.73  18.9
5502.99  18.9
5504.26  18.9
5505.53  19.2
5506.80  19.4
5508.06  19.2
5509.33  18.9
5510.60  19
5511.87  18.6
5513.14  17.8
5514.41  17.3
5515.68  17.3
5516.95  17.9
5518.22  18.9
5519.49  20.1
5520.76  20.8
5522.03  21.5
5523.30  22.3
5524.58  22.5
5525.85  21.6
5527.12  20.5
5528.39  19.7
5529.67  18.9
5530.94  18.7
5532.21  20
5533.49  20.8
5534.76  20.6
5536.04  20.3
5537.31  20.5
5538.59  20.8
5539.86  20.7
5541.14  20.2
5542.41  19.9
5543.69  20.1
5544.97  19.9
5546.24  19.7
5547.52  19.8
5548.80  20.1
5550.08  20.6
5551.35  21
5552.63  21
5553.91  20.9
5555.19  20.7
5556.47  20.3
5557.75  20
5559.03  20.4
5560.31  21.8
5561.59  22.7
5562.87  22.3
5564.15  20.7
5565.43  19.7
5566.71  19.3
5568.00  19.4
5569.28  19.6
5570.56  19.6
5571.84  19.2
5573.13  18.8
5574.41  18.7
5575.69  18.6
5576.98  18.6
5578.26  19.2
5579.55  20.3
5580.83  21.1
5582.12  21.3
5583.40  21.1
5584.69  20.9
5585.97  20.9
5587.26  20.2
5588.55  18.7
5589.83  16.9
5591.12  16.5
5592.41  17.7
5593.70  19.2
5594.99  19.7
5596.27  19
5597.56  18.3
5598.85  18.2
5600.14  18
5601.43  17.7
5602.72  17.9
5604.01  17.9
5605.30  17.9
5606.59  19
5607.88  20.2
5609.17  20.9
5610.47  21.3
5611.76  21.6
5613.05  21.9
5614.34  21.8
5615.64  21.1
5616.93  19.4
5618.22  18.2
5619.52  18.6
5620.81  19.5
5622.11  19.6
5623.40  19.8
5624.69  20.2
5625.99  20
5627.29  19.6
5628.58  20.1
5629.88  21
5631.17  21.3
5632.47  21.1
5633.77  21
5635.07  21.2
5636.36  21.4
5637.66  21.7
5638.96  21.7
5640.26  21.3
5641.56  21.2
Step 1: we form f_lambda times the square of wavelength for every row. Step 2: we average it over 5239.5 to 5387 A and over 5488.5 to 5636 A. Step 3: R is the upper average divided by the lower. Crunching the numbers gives 1.21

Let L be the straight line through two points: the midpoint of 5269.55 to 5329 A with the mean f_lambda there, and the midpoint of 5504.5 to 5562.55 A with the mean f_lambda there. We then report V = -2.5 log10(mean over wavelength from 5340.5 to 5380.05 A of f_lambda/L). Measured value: -0.01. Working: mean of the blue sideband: 17.7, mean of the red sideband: 20.1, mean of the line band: 18.5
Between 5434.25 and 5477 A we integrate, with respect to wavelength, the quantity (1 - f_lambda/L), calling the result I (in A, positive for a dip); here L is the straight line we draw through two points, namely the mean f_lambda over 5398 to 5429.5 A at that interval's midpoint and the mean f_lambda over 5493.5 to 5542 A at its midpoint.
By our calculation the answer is 0.84 A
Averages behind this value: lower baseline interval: 19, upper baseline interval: 19.8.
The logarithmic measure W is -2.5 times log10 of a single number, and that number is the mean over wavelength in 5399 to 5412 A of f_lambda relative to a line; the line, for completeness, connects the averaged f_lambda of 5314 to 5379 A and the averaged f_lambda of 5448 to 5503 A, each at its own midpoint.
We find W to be 0.070 mag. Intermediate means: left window 18.1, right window 19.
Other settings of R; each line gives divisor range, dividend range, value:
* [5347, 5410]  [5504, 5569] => 1.13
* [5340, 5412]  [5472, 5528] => 1.10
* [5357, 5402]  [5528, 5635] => 1.12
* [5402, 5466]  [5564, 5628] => 1.09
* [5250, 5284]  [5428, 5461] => 1.21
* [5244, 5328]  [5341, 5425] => 1.11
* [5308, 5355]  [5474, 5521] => 1.15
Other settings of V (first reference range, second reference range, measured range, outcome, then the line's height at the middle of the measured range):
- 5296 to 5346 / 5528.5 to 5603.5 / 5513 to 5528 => -0.030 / 19.4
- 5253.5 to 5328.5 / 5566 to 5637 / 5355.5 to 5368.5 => -0.096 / 18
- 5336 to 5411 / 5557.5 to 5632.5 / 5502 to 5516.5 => 0.040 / 19.3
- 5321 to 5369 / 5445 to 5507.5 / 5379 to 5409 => -0.035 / 18.4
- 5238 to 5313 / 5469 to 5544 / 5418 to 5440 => -0.043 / 19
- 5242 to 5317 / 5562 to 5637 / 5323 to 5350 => 0.059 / 18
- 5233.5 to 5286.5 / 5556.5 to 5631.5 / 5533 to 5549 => -0.053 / 19.3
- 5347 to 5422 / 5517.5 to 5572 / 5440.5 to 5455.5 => 0.018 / 19.5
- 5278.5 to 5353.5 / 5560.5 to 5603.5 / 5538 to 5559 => -0.063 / 19.2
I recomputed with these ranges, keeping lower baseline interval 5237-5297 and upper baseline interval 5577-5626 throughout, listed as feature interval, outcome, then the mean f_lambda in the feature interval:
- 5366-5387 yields -0.8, 18.8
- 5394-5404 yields 0.2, 17.9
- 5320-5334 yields 1.0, 16.5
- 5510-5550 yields -1.8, 19.9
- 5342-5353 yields 0.3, 17.4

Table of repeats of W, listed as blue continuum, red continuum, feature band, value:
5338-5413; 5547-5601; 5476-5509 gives -0.01 mag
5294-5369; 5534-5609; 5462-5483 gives 0.00 mag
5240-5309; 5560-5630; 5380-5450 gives -0.05 mag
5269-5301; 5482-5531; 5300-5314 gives -0.08 mag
